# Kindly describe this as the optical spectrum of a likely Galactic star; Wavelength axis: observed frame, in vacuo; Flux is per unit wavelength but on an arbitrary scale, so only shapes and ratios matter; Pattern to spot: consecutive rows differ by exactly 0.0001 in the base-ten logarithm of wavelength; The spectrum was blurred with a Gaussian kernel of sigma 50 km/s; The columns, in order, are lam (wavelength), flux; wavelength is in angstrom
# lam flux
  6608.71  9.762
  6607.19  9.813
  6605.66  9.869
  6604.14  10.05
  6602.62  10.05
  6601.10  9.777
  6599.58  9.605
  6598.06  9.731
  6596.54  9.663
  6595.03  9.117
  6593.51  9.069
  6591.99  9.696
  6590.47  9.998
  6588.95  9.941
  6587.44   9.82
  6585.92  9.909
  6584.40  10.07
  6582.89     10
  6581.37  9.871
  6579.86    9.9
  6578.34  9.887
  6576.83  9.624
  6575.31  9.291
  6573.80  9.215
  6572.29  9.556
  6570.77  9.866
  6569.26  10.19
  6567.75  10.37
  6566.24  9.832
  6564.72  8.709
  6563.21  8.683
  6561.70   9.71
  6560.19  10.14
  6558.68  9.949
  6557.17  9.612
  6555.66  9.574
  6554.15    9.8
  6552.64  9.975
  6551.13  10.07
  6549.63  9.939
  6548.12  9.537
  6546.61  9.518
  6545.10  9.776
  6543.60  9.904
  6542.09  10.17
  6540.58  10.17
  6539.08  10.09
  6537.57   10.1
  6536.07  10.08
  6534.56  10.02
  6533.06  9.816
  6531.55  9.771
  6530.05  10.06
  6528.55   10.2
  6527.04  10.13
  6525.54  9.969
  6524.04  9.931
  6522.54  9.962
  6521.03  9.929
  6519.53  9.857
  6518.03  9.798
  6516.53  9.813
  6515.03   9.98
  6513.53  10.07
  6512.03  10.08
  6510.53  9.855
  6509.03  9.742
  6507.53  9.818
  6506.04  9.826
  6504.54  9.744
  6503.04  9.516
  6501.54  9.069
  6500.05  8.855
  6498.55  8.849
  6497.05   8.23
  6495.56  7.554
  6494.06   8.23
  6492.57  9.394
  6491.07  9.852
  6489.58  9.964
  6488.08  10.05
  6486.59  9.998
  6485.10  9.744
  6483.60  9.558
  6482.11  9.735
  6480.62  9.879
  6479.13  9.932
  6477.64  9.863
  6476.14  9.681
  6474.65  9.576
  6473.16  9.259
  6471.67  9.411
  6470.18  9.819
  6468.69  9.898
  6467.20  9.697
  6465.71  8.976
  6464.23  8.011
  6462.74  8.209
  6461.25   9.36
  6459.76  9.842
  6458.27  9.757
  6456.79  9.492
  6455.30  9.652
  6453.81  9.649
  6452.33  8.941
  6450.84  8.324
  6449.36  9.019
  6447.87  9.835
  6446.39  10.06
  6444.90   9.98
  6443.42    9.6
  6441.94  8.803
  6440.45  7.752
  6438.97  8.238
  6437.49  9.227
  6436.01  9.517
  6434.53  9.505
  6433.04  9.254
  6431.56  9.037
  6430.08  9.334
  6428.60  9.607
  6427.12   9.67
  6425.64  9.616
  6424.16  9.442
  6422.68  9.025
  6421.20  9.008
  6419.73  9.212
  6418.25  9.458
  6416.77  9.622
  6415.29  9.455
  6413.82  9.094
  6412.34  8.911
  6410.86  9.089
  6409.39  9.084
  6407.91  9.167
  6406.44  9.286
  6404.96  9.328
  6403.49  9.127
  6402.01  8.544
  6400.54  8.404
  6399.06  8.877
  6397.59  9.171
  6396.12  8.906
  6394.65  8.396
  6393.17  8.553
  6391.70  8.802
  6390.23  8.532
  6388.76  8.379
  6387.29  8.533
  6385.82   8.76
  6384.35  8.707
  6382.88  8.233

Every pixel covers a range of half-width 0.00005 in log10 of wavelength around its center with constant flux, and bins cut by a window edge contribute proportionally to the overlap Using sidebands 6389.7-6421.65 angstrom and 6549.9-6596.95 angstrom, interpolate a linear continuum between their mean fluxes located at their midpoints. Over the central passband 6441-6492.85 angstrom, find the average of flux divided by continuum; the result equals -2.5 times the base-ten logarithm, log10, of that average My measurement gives -0.027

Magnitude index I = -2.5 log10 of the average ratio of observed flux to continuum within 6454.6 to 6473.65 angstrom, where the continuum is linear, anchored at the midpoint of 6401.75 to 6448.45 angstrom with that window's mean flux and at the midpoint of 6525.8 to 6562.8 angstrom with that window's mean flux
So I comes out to 0.01 mag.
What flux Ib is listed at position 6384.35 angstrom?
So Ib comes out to 8.707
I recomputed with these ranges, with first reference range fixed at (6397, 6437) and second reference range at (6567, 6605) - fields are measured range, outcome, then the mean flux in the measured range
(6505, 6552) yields -0.04 mag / 9.93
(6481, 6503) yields 0.03 mag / 9.24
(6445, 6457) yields -0.01 mag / 9.39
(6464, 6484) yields -0.02 mag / 9.56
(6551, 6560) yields -0.02 mag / 9.83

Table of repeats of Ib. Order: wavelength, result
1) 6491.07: 9.852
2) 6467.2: 9.697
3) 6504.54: 9.744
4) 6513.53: 10.07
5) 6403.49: 9.127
